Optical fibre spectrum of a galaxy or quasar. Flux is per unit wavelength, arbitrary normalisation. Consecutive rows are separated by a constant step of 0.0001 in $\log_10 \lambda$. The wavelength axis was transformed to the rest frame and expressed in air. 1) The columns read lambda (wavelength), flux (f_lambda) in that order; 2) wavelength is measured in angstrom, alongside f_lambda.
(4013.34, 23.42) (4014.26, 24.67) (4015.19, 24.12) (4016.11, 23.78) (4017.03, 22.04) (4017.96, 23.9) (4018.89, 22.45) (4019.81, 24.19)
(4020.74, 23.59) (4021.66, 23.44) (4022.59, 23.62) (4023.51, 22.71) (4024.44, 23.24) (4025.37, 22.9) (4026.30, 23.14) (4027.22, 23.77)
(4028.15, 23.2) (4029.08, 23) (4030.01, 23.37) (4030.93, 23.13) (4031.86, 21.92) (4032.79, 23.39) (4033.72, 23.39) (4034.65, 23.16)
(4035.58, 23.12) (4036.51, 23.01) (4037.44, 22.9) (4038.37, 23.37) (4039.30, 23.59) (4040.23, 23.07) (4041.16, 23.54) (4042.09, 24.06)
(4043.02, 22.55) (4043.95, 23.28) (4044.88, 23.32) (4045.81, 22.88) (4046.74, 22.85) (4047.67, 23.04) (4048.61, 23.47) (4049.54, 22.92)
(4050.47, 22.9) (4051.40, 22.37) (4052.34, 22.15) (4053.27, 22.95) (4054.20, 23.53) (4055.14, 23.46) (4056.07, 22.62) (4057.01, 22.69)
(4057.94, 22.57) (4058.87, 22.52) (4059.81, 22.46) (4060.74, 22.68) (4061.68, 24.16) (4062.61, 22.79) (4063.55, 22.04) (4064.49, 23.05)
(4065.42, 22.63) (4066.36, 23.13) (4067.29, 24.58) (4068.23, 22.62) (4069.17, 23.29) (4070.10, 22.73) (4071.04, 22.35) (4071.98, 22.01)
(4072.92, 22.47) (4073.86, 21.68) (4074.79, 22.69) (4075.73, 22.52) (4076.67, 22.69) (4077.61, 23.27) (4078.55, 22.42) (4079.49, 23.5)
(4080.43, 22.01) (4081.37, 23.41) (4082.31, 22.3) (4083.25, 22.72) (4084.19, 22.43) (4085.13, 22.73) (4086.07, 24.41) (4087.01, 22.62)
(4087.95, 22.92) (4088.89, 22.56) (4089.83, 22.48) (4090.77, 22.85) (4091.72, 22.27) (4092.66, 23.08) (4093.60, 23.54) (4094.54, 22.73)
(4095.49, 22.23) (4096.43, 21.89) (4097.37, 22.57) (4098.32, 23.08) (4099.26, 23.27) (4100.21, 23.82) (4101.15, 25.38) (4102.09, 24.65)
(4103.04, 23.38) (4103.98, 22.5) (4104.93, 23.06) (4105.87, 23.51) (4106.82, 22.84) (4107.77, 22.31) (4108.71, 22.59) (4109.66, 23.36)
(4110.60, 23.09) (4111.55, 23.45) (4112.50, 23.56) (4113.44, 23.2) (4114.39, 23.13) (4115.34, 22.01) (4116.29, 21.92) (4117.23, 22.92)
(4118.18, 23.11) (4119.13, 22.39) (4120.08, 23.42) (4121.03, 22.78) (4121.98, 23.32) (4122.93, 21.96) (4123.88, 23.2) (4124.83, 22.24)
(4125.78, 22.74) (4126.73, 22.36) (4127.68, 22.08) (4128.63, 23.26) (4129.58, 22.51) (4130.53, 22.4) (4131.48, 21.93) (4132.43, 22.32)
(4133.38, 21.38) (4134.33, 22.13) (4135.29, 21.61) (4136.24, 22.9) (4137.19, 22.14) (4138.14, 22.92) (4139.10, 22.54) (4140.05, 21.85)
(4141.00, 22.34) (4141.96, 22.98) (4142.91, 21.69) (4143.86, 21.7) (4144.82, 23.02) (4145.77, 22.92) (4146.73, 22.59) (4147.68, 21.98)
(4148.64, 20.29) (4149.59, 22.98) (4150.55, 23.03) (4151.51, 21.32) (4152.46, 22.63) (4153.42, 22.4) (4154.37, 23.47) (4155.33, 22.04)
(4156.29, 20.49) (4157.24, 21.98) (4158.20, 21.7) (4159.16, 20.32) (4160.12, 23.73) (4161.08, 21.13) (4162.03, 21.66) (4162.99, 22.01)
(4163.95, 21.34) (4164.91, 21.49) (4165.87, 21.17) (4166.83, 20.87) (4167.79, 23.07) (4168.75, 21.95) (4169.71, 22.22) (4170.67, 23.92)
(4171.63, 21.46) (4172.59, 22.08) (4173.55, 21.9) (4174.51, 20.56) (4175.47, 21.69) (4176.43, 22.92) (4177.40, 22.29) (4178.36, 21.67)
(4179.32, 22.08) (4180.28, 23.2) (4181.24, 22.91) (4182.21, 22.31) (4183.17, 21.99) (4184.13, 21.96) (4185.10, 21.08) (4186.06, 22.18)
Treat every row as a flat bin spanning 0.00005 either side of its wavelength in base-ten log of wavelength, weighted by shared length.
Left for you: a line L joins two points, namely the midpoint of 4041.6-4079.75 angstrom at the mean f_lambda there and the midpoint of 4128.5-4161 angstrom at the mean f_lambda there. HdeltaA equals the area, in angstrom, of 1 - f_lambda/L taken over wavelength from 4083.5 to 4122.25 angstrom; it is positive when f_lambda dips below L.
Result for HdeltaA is -0.8 angstrom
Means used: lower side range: 22.9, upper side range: 22.2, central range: 23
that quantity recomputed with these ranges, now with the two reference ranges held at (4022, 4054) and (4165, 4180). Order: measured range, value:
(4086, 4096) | -0.07 angstrom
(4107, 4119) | -0.21 angstrom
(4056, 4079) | 0.11 angstrom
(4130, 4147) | -0.01 angstrom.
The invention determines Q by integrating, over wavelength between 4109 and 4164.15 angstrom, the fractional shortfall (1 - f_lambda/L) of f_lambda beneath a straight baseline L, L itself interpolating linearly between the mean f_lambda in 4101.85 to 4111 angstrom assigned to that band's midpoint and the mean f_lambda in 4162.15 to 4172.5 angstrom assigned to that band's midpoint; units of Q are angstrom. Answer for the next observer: 0.3 angstrom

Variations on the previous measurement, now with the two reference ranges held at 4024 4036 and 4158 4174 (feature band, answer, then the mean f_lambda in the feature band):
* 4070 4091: 0.0 angstrom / 22.7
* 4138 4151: -0.1 angstrom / 22.3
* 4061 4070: -0.1 angstrom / 23.1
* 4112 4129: -0.3 angstrom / 22.7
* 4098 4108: -0.4 angstrom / 23.5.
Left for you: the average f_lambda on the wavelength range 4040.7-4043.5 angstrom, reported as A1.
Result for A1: 23.4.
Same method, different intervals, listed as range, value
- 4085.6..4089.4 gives 23.2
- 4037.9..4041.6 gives 23.4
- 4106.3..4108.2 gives 22.5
